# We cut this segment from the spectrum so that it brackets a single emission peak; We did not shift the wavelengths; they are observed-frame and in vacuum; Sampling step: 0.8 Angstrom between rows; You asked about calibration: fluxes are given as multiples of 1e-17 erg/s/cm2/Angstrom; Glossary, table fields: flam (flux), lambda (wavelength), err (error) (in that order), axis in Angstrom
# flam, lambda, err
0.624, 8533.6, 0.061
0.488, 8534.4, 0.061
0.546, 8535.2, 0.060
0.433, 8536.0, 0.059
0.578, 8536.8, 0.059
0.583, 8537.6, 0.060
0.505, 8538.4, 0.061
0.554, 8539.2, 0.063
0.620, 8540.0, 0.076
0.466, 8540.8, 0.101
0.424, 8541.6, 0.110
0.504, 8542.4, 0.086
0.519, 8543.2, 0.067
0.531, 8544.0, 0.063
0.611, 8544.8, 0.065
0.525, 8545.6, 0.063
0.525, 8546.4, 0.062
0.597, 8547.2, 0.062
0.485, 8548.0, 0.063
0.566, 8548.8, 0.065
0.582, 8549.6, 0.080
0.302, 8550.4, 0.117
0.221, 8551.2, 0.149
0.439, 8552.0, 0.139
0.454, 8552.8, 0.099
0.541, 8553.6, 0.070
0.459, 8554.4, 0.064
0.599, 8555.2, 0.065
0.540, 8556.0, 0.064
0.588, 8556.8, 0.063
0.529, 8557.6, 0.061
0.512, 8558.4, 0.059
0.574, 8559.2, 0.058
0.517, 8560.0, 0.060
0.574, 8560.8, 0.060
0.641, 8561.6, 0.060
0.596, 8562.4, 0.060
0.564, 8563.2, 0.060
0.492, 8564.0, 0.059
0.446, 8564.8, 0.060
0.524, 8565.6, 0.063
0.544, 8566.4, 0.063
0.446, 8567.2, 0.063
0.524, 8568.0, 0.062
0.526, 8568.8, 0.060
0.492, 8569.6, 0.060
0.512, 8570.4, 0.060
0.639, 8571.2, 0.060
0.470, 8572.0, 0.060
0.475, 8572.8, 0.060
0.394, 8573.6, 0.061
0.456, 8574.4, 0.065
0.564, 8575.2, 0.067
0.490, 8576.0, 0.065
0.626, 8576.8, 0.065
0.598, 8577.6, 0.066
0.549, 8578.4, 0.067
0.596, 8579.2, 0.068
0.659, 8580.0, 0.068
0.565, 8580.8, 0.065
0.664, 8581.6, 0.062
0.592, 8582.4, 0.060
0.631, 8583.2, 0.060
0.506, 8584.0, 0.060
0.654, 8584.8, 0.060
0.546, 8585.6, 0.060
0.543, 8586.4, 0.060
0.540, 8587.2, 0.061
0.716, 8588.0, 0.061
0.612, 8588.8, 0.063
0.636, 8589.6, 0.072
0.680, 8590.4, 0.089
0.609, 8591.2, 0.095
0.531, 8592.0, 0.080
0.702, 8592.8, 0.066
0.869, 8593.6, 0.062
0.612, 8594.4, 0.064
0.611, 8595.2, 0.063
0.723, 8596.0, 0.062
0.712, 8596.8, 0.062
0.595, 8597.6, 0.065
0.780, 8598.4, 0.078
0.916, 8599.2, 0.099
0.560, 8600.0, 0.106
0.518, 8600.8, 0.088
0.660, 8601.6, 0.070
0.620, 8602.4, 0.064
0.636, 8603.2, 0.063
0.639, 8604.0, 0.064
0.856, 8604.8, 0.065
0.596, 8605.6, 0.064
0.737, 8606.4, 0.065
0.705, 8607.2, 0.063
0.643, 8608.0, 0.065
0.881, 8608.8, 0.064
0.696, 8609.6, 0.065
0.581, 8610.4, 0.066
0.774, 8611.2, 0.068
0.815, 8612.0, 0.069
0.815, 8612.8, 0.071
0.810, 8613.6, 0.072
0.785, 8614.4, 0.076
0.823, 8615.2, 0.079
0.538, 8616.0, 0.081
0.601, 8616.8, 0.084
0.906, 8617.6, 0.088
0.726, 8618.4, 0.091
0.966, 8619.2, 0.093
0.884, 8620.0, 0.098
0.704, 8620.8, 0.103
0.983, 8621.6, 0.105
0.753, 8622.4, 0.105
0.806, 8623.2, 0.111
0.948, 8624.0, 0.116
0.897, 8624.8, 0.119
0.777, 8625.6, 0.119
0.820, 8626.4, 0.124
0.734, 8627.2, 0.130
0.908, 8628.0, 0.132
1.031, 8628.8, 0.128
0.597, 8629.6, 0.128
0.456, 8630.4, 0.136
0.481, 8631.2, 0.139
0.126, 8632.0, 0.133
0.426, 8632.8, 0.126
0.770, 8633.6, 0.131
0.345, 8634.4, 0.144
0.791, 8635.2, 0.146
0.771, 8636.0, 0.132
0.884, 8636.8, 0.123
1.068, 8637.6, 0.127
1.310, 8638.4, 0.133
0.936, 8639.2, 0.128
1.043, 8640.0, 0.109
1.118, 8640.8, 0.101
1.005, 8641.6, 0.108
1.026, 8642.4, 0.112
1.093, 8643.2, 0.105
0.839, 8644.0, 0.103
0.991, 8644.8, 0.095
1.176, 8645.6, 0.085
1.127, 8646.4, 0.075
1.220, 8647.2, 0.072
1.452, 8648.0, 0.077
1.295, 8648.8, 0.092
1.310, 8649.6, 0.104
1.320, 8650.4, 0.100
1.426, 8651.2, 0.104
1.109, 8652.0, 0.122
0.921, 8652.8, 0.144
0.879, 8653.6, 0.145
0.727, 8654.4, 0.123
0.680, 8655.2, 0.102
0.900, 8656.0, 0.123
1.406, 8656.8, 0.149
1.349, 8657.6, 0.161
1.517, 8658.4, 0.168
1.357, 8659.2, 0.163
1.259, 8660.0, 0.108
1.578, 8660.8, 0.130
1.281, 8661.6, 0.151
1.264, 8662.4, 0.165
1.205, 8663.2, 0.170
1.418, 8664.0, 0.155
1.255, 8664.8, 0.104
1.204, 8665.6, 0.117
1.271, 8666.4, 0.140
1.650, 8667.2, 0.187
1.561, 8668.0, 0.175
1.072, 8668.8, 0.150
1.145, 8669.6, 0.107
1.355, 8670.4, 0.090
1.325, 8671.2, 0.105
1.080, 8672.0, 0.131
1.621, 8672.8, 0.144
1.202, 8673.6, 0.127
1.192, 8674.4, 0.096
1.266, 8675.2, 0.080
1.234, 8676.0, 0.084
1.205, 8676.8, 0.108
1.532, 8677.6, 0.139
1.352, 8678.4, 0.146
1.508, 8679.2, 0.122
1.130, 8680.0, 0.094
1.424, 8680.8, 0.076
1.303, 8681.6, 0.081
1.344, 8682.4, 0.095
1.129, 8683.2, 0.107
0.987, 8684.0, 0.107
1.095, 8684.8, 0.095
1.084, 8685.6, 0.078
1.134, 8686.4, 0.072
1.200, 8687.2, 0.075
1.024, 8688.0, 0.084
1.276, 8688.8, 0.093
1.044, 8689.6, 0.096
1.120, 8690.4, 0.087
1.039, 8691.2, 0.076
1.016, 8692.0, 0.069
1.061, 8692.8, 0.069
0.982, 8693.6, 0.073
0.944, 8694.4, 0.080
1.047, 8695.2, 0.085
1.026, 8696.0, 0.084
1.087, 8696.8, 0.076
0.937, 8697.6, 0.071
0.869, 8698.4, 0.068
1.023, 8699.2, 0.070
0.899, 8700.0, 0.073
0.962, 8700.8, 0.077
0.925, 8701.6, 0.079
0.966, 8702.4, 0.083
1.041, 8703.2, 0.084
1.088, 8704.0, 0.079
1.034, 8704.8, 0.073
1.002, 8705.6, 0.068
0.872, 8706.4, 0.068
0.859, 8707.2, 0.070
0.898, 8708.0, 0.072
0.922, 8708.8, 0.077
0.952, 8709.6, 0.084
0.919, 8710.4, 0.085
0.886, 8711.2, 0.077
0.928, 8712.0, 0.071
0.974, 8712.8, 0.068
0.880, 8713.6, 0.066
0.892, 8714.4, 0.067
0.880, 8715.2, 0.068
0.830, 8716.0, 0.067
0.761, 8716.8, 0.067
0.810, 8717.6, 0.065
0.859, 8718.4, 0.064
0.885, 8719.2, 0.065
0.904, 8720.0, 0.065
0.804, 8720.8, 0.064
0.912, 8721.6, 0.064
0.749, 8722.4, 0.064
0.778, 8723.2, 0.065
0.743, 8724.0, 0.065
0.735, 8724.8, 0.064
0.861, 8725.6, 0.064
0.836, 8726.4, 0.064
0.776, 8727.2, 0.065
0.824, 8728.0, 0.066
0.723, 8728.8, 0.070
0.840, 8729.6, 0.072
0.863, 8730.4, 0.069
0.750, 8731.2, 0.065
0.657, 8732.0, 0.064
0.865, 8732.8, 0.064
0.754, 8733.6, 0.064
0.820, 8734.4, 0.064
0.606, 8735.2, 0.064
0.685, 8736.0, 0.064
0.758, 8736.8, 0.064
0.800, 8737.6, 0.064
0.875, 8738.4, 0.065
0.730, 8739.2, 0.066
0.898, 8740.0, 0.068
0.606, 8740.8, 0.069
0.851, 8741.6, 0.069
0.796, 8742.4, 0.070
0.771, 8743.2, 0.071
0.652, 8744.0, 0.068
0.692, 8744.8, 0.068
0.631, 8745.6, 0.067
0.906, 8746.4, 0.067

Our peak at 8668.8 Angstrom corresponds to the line Mg II 2798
